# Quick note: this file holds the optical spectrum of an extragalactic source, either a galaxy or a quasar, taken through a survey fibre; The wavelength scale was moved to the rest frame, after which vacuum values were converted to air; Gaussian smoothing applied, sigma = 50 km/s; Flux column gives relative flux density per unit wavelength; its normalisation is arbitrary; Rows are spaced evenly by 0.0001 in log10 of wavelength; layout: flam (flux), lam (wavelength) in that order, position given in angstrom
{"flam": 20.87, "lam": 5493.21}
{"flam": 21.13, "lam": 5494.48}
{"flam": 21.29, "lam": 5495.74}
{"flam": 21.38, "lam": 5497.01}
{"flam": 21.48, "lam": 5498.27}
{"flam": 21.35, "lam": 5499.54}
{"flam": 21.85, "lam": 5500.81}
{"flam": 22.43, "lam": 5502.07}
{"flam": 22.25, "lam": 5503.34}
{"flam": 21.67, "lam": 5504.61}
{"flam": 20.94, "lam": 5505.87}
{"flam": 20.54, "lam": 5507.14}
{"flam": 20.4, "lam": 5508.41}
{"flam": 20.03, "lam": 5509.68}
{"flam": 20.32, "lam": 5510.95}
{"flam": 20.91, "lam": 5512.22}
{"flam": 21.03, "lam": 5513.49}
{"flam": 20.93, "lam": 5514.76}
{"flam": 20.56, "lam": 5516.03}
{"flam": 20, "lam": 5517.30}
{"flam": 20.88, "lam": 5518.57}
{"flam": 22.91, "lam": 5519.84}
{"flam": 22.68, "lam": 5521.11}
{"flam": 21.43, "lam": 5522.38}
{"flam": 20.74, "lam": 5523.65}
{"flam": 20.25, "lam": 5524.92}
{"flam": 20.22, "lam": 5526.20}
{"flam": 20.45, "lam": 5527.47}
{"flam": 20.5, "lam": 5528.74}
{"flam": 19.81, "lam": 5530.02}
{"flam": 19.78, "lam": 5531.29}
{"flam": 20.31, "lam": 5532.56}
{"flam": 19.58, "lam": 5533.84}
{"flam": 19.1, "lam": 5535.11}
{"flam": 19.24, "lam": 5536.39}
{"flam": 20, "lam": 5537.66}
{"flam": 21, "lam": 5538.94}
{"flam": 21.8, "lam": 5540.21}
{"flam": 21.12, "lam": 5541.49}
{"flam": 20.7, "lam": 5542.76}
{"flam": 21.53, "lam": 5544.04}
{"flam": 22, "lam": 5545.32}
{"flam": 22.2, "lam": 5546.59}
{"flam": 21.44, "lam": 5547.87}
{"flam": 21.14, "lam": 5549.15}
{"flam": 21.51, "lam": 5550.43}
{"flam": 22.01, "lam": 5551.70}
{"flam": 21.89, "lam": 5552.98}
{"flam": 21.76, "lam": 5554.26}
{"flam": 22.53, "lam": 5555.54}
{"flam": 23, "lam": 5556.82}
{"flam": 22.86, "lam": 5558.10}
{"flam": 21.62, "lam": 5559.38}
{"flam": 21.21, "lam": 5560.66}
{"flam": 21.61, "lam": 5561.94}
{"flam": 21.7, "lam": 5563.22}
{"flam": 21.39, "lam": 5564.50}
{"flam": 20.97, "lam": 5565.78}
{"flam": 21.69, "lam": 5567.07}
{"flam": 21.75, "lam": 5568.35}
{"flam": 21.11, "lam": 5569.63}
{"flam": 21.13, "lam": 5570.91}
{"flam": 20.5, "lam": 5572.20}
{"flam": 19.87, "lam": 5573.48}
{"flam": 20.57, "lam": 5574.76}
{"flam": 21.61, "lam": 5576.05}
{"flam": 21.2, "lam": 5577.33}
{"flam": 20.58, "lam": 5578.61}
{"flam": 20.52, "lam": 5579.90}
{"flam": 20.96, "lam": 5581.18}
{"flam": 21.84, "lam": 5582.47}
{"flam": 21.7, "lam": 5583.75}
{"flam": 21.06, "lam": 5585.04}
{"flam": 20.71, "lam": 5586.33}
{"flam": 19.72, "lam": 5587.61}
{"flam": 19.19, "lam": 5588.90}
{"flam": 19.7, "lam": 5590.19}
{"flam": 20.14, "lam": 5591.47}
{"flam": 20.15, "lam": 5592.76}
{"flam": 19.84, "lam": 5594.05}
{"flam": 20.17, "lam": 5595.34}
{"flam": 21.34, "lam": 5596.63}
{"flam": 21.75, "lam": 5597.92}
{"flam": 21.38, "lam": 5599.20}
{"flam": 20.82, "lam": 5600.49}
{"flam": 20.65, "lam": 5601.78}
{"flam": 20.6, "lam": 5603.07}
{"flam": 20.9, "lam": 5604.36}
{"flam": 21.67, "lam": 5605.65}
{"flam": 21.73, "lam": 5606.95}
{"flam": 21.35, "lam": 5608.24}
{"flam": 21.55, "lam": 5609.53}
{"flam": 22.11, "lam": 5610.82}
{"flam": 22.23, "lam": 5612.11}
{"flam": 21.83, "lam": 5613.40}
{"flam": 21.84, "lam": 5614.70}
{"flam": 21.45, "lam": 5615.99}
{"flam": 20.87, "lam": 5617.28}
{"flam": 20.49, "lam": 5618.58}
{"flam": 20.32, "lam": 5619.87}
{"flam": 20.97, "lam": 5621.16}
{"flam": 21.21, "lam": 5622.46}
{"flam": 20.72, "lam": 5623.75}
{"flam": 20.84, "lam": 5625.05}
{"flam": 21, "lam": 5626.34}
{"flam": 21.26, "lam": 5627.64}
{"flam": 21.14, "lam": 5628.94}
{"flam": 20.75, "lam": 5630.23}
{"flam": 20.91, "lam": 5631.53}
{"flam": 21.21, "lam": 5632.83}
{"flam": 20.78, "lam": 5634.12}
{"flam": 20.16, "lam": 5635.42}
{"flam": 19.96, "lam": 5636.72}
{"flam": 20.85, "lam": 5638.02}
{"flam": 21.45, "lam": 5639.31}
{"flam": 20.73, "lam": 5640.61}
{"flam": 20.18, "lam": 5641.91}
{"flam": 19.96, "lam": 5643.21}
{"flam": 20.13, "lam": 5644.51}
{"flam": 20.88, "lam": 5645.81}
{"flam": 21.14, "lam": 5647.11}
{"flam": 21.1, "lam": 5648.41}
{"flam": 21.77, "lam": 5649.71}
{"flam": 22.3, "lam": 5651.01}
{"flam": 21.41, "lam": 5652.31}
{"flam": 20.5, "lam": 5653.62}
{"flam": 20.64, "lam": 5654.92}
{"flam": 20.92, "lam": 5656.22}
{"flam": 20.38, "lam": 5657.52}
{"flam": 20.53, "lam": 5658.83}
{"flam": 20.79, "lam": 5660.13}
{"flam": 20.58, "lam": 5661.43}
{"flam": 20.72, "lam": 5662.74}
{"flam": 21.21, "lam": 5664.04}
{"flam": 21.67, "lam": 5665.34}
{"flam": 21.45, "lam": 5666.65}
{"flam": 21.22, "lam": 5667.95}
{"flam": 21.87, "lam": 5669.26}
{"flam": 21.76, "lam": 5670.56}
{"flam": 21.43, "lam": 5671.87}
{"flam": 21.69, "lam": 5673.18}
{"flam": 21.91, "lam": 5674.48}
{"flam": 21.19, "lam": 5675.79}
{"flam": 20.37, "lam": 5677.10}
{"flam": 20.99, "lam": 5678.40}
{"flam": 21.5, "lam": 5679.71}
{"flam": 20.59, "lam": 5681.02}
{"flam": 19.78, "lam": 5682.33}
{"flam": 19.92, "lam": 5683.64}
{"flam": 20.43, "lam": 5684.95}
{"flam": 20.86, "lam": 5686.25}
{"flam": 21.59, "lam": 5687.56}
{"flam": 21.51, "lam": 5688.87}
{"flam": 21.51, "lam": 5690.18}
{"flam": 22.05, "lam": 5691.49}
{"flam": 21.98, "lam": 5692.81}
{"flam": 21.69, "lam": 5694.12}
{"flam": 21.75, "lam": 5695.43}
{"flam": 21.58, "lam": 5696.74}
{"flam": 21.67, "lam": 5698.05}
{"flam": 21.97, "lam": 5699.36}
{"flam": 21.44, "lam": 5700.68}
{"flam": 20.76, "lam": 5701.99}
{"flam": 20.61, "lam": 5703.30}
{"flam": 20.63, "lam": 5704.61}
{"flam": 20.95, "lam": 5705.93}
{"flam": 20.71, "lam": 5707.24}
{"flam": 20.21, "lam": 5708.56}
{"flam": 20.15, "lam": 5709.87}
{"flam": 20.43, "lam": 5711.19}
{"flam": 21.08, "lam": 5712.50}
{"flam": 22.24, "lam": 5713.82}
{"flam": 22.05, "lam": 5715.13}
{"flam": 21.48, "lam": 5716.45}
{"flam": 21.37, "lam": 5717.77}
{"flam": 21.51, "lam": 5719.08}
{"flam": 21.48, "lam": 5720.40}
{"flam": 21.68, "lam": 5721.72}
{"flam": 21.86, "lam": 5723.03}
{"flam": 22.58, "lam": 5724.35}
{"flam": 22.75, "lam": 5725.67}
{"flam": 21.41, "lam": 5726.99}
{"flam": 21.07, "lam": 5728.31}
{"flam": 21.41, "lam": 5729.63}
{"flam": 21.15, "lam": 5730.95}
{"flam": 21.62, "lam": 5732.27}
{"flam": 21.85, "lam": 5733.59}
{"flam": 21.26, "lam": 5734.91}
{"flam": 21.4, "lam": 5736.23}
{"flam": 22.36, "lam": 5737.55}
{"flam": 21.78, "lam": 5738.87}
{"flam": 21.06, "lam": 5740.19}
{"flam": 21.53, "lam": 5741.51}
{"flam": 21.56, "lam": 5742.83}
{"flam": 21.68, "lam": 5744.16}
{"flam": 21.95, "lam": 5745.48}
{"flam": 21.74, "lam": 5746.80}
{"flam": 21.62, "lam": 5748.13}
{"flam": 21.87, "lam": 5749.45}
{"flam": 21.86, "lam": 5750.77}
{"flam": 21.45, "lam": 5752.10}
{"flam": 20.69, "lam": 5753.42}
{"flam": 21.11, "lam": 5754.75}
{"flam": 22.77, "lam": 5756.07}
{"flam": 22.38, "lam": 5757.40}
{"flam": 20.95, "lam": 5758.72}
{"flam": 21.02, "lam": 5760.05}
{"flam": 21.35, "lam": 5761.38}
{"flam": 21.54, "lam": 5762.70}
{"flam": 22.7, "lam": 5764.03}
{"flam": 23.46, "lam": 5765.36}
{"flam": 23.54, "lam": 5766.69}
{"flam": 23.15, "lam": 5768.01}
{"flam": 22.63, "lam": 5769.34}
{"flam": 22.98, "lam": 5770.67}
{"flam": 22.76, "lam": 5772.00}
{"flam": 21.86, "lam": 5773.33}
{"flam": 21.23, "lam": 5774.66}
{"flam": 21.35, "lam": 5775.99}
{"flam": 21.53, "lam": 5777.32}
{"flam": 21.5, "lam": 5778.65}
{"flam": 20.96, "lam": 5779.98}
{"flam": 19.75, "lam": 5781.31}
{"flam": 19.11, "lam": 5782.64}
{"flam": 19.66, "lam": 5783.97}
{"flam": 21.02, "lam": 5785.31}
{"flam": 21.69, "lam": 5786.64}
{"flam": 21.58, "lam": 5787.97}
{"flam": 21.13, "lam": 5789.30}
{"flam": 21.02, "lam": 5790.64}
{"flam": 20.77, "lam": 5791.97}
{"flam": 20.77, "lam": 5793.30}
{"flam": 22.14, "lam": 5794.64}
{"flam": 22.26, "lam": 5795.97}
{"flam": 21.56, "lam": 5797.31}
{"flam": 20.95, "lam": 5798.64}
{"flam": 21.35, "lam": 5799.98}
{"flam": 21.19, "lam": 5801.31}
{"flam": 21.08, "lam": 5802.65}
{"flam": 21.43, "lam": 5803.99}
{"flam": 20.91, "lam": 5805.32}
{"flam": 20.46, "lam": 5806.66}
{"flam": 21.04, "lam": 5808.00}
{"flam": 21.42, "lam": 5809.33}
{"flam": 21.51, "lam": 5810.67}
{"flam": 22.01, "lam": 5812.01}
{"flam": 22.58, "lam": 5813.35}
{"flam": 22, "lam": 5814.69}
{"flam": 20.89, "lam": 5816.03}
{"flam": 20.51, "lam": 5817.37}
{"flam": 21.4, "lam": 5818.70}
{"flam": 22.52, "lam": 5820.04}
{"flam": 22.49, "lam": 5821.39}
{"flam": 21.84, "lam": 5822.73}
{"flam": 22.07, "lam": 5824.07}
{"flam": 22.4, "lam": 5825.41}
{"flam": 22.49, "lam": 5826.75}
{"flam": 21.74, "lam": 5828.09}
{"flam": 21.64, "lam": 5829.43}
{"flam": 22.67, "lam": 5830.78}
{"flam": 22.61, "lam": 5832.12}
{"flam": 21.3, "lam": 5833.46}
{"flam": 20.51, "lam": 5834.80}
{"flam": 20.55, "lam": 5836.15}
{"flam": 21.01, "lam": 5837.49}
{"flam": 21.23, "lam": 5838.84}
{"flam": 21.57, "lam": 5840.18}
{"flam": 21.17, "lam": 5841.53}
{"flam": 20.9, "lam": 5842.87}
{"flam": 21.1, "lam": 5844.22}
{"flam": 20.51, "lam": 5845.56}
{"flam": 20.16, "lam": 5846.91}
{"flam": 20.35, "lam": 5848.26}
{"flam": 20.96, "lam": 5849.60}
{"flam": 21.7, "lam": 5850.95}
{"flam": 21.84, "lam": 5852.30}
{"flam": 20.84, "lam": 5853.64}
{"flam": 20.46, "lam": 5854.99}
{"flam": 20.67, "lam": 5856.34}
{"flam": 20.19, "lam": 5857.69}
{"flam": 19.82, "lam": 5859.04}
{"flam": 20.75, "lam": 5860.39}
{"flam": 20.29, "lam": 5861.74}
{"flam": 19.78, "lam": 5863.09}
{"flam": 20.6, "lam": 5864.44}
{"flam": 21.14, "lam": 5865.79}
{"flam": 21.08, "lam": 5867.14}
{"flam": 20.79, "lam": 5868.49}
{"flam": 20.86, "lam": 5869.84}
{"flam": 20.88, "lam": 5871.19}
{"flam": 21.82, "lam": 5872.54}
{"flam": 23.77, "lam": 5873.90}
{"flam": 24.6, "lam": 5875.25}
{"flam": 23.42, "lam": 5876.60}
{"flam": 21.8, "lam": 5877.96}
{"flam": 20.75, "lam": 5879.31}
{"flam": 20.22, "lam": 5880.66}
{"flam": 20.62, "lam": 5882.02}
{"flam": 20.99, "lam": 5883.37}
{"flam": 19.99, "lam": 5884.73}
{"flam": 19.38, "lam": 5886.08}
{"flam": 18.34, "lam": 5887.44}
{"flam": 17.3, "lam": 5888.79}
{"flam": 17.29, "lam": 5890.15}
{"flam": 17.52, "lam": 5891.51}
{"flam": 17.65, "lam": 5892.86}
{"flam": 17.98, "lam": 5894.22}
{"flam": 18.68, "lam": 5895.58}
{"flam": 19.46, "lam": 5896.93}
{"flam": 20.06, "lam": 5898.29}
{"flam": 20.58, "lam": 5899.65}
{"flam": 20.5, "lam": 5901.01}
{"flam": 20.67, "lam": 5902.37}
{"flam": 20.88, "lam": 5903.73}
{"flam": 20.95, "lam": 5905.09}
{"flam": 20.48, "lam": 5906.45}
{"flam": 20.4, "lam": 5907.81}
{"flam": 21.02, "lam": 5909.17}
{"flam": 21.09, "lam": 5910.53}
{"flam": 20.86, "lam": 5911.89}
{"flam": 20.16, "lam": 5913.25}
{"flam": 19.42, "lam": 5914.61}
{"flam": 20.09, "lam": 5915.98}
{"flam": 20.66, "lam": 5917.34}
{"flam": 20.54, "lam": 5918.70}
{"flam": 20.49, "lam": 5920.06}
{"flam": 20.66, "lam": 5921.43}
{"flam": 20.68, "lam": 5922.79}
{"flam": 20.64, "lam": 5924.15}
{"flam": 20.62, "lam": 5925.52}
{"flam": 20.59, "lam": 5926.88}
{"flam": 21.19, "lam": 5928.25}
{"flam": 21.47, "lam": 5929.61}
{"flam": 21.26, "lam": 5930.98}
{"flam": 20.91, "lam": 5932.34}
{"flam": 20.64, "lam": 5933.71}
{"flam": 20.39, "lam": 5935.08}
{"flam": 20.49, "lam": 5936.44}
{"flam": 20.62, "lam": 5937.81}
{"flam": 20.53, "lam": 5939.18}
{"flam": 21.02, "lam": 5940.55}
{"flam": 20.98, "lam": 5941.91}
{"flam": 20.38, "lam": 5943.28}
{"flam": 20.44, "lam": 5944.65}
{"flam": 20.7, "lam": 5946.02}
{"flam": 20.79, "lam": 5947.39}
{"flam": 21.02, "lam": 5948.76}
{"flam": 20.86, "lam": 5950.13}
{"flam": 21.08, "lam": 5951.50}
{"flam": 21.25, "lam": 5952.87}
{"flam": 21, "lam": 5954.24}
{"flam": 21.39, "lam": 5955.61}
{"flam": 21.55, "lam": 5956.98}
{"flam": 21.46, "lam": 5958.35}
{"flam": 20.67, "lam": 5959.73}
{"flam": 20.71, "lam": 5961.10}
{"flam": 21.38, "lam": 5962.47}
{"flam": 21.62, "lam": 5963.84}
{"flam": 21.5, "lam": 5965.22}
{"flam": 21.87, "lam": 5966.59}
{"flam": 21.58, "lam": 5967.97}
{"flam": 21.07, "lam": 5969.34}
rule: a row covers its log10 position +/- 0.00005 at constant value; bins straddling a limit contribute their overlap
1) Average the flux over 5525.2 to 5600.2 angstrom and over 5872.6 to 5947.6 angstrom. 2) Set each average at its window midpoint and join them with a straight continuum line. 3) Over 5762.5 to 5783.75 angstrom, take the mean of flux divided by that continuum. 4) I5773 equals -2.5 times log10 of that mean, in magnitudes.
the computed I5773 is -0.06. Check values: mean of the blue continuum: 21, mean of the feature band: 21.8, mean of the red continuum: 20.4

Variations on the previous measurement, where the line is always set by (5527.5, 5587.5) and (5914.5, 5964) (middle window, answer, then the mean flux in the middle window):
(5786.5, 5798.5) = -0.024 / 21.4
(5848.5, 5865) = 0.012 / 20.7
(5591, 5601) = 0.020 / 20.7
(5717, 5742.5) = -0.033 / 21.6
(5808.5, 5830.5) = -0.048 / 21.9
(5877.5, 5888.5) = 0.039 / 20.1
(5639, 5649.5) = 0.018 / 20.7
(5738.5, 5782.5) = -0.041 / 21.8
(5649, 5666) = 0.001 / 21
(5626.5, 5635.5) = 0.007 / 20.9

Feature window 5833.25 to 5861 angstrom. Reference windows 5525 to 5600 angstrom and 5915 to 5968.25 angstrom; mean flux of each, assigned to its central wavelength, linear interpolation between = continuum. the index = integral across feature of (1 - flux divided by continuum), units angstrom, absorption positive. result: 0.1 angstrom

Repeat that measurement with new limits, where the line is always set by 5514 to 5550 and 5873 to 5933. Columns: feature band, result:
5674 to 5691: -0.3 angstrom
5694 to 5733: -1.5 angstrom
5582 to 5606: 0.1 angstrom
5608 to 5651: -0.7 angstrom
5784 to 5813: -1.1 angstrom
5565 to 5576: -0.1 angstrom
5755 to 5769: -1.2 angstrom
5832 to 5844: -0.4 angstrom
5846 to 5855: -0.2 angstrom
